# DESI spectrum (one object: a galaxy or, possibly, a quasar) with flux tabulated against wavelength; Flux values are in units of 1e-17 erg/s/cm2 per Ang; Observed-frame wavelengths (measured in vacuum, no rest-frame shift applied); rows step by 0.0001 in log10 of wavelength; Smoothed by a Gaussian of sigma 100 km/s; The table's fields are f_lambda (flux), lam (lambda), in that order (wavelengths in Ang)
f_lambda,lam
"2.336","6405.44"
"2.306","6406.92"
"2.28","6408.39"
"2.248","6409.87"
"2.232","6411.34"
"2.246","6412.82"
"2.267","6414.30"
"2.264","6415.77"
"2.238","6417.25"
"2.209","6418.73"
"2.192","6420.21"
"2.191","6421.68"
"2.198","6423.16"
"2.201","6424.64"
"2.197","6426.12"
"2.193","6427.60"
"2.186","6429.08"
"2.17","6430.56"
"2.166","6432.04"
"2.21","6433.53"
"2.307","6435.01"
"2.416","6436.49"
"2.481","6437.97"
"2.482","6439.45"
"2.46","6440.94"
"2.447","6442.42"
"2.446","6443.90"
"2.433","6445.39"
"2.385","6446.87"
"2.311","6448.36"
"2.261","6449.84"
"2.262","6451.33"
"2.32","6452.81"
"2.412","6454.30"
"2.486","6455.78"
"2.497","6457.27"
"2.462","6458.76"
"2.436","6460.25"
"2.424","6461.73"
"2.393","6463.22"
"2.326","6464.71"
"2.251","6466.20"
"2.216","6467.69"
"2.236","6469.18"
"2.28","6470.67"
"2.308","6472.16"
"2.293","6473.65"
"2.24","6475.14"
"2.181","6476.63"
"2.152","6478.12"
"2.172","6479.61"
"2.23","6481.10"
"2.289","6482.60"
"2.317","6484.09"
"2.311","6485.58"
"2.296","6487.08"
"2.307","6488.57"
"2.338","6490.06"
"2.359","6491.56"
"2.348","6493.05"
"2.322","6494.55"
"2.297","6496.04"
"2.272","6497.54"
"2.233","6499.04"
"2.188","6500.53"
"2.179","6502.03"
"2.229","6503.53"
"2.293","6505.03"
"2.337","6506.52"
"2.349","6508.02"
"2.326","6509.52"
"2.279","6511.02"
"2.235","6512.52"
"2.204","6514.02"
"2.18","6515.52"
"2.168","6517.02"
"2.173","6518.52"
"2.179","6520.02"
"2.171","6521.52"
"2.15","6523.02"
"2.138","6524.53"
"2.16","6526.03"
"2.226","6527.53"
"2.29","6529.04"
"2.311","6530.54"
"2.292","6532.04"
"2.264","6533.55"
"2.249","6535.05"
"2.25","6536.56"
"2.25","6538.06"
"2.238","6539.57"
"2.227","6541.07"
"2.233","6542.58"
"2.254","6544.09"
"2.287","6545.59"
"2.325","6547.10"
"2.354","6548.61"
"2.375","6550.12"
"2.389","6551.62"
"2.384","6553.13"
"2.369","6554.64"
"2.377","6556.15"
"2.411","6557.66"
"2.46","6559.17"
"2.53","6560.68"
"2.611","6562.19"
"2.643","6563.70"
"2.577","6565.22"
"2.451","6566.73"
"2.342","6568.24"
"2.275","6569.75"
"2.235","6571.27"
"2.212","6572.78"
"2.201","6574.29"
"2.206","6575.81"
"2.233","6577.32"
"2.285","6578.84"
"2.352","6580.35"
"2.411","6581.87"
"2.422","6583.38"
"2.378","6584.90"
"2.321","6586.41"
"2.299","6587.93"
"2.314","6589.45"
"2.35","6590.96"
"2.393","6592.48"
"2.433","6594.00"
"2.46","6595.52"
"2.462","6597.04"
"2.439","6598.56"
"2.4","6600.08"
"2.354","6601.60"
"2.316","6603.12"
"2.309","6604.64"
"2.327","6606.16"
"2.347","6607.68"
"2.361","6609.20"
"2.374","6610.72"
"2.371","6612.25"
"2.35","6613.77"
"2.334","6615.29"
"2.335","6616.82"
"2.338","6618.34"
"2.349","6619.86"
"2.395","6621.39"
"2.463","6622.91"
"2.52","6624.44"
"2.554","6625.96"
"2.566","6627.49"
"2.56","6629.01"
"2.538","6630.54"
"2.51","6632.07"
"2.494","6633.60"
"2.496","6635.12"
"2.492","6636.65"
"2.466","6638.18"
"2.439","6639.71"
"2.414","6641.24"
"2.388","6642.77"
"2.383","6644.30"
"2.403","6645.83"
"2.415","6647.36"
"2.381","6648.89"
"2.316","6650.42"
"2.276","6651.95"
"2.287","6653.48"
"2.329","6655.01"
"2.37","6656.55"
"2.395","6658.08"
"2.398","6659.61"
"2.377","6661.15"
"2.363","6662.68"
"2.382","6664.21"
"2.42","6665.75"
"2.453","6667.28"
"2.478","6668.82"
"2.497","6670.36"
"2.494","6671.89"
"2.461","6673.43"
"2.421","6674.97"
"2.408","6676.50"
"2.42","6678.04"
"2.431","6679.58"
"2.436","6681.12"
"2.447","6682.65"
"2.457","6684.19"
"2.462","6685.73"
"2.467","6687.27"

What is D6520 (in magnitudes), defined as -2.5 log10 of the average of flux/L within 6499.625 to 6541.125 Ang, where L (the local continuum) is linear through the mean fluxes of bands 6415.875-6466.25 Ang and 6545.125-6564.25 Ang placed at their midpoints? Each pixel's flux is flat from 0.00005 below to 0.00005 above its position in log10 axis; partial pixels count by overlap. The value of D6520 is 0.08 mag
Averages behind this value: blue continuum 2.33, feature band 2.23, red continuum 2.42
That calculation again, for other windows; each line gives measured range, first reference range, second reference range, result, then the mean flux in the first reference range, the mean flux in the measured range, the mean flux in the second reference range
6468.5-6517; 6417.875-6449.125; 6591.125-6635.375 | 0.034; 2.3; 2.27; 2.42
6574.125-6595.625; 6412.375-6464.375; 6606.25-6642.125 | 0.034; 2.32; 2.34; 2.44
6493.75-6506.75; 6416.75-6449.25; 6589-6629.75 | 0.037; 2.3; 2.26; 2.4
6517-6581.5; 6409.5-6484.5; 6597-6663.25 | 0.023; 2.3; 2.31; 2.4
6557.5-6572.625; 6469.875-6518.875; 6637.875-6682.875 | -0.055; 2.26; 2.45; 2.4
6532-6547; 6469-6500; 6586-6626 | 0.032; 2.28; 2.26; 2.38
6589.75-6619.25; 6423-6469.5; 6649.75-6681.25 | 0.005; 2.34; 2.37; 2.4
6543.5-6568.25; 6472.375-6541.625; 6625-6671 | -0.051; 2.25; 2.42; 2.43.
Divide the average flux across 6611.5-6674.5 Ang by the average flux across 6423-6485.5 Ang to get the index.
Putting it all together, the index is 1.05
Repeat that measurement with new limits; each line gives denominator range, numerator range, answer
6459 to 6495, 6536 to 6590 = 1.02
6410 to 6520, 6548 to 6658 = 1.05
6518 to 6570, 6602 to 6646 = 1.04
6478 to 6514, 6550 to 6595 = 1.04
